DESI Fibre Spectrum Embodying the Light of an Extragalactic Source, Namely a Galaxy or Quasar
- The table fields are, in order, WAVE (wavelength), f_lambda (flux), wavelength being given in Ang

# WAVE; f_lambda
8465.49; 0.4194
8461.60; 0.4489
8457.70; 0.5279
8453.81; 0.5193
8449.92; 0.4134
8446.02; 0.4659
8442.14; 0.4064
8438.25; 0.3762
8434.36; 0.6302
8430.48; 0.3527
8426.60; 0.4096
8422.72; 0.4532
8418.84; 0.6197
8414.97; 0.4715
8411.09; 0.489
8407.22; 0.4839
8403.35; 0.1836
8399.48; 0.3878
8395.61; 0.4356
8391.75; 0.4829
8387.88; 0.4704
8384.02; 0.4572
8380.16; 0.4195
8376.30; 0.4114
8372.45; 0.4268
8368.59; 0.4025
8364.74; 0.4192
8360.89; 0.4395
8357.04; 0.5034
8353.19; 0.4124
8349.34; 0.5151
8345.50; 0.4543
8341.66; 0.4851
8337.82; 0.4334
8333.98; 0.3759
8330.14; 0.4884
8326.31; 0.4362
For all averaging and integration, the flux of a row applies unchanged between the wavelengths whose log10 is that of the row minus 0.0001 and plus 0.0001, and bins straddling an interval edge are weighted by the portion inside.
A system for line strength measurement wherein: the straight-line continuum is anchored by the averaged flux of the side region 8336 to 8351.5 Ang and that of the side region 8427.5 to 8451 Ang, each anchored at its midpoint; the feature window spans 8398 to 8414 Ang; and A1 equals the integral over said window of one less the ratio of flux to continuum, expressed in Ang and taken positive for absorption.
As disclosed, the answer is 2.1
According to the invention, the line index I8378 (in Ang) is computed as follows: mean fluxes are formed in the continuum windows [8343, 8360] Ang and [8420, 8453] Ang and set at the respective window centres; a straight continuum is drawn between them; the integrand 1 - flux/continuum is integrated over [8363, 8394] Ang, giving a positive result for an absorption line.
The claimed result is 1.7 Ang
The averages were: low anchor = 0.47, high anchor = 0.445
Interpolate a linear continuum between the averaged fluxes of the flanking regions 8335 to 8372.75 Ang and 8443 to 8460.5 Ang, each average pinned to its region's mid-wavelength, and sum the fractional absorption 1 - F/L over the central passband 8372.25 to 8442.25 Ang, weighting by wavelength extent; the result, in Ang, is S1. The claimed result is 3.3 Ang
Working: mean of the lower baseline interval 0.448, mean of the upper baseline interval 0.475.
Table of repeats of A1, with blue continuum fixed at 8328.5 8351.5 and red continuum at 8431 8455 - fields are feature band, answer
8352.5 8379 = 1.6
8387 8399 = 0.2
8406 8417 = -0.6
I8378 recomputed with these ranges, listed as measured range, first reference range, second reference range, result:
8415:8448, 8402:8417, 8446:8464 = -1.5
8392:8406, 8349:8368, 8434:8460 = 3.0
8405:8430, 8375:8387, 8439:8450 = -2.8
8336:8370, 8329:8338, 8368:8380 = -2.5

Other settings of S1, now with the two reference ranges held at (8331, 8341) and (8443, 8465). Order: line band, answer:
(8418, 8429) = -0.5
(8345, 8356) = -0.9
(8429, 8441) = 0.2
